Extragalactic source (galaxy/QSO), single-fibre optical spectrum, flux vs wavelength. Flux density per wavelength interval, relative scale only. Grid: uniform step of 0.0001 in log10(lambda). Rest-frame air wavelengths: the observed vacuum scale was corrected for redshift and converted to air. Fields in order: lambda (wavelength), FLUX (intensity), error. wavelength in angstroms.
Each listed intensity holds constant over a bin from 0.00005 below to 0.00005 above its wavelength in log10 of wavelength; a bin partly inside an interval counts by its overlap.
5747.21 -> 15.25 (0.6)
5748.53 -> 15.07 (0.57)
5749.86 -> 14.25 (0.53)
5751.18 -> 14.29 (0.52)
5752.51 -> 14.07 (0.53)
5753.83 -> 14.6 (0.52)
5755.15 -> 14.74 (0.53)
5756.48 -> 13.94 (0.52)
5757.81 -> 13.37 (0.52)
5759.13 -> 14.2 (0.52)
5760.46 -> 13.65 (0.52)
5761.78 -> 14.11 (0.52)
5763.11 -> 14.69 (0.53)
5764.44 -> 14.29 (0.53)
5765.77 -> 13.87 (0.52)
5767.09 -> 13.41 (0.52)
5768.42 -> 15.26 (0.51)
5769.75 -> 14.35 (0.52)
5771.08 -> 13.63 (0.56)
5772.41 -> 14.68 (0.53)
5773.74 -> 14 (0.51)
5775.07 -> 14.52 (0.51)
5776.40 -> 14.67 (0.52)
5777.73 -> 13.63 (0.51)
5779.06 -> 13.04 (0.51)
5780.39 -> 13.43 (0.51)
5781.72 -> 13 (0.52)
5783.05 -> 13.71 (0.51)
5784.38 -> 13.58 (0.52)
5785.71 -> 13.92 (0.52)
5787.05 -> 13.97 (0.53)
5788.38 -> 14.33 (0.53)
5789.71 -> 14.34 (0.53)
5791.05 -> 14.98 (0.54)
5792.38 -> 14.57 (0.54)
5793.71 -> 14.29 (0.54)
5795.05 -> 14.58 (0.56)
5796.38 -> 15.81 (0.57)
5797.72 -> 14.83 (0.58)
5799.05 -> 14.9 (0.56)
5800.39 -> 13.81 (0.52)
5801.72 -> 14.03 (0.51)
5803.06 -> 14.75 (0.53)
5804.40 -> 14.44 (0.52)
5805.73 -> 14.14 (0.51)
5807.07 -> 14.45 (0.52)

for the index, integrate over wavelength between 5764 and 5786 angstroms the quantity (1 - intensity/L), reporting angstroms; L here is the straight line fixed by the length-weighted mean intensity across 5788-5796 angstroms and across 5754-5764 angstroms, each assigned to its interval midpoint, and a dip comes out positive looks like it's 0.6 angstroms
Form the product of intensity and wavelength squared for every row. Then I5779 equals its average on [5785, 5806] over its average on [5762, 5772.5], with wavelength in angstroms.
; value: 1.03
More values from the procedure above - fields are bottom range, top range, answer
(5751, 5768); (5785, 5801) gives 1.04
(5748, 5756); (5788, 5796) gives 1.02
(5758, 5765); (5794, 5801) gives 1.06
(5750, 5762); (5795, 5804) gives 1.05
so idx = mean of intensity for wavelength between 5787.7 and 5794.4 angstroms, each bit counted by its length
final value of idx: 14.5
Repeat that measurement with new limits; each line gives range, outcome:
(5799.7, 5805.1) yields 14.3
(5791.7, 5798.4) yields 14.8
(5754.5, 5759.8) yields 14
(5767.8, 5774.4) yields 14.4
